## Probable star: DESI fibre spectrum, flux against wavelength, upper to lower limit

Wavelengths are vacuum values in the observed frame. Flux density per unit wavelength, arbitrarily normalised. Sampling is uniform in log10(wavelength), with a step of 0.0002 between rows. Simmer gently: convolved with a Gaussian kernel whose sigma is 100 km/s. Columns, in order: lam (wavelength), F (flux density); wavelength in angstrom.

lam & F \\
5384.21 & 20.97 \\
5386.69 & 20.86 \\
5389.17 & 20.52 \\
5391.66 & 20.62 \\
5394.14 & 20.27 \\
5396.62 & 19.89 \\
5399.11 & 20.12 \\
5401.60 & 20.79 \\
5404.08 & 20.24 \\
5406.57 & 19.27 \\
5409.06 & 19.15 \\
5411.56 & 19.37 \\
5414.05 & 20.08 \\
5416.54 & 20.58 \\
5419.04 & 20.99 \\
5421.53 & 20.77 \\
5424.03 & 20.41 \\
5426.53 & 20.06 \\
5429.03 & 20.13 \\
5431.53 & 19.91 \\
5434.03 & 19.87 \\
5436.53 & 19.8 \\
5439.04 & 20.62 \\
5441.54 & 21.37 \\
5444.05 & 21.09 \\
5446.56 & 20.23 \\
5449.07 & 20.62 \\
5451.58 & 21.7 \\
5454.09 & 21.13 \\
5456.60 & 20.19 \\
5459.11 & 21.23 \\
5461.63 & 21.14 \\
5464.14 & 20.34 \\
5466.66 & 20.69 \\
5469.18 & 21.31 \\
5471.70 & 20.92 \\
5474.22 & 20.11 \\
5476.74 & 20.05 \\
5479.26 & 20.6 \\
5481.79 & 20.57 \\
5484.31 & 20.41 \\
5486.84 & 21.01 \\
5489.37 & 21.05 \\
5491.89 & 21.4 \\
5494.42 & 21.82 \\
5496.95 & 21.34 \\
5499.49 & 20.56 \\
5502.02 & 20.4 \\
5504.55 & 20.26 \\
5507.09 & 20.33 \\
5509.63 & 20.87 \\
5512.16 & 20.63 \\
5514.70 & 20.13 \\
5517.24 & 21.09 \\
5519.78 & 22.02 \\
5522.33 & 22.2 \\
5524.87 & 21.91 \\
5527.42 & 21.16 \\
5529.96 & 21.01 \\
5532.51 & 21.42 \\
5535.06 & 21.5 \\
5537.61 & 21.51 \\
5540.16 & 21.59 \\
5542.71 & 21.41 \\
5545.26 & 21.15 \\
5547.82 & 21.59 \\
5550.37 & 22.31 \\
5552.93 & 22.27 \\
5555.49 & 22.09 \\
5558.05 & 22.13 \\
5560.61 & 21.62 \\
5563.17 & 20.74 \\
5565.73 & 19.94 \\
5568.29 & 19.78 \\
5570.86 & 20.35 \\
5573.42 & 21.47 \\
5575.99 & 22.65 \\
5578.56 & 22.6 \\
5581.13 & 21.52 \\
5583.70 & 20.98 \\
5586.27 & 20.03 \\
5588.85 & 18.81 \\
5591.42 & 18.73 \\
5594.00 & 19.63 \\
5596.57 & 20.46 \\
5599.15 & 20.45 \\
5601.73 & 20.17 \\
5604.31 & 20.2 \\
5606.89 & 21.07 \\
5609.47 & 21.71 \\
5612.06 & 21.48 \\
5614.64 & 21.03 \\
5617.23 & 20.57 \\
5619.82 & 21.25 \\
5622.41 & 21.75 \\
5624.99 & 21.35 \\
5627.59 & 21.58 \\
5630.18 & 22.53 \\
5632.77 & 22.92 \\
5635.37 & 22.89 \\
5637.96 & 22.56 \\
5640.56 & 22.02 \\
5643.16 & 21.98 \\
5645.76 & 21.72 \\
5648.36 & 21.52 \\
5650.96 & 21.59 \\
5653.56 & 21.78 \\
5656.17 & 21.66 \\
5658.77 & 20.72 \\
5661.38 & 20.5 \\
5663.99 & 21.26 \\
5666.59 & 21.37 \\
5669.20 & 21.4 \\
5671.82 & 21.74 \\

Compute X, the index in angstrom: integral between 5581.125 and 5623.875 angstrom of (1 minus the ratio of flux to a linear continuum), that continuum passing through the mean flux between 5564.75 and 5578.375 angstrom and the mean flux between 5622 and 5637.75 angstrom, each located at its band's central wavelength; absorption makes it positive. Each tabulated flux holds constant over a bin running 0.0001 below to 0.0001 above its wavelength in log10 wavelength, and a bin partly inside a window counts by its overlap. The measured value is 2.2 angstrom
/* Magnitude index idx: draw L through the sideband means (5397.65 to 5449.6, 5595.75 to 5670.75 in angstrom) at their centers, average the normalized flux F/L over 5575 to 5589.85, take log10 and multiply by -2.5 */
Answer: 0.00 mag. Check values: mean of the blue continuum 20.3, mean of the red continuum 21.4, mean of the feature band 21.1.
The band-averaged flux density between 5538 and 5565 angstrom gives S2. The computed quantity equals 21.7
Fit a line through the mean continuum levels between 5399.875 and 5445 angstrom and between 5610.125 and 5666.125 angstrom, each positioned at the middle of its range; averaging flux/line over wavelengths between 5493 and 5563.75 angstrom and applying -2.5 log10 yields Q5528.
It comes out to -0.020 mag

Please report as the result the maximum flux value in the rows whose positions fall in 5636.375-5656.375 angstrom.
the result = 22.56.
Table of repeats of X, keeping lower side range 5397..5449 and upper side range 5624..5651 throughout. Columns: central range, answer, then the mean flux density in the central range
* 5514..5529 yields -0.3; 21.5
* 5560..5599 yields 1.8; 20.6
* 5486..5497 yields -0.3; 21.3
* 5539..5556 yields -0.4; 21.8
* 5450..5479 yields -0.3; 20.8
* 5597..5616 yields 0.8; 20.8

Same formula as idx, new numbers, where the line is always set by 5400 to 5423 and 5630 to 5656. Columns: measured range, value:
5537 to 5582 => -0.004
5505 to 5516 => 0.027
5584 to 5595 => 0.118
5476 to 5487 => 0.013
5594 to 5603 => 0.076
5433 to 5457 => -0.014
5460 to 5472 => -0.014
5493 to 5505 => -0.002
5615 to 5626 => 0.036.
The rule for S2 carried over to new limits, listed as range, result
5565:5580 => 21.2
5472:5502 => 20.8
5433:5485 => 20.7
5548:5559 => 22.1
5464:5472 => 20.9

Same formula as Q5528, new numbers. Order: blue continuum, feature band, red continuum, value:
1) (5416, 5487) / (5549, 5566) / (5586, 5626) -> -0.06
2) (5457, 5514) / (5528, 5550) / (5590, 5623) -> -0.04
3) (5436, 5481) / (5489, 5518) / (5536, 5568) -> 0.01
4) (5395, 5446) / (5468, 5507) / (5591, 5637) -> -0.01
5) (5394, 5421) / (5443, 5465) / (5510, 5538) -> -0.02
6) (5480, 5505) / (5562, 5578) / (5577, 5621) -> -0.01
